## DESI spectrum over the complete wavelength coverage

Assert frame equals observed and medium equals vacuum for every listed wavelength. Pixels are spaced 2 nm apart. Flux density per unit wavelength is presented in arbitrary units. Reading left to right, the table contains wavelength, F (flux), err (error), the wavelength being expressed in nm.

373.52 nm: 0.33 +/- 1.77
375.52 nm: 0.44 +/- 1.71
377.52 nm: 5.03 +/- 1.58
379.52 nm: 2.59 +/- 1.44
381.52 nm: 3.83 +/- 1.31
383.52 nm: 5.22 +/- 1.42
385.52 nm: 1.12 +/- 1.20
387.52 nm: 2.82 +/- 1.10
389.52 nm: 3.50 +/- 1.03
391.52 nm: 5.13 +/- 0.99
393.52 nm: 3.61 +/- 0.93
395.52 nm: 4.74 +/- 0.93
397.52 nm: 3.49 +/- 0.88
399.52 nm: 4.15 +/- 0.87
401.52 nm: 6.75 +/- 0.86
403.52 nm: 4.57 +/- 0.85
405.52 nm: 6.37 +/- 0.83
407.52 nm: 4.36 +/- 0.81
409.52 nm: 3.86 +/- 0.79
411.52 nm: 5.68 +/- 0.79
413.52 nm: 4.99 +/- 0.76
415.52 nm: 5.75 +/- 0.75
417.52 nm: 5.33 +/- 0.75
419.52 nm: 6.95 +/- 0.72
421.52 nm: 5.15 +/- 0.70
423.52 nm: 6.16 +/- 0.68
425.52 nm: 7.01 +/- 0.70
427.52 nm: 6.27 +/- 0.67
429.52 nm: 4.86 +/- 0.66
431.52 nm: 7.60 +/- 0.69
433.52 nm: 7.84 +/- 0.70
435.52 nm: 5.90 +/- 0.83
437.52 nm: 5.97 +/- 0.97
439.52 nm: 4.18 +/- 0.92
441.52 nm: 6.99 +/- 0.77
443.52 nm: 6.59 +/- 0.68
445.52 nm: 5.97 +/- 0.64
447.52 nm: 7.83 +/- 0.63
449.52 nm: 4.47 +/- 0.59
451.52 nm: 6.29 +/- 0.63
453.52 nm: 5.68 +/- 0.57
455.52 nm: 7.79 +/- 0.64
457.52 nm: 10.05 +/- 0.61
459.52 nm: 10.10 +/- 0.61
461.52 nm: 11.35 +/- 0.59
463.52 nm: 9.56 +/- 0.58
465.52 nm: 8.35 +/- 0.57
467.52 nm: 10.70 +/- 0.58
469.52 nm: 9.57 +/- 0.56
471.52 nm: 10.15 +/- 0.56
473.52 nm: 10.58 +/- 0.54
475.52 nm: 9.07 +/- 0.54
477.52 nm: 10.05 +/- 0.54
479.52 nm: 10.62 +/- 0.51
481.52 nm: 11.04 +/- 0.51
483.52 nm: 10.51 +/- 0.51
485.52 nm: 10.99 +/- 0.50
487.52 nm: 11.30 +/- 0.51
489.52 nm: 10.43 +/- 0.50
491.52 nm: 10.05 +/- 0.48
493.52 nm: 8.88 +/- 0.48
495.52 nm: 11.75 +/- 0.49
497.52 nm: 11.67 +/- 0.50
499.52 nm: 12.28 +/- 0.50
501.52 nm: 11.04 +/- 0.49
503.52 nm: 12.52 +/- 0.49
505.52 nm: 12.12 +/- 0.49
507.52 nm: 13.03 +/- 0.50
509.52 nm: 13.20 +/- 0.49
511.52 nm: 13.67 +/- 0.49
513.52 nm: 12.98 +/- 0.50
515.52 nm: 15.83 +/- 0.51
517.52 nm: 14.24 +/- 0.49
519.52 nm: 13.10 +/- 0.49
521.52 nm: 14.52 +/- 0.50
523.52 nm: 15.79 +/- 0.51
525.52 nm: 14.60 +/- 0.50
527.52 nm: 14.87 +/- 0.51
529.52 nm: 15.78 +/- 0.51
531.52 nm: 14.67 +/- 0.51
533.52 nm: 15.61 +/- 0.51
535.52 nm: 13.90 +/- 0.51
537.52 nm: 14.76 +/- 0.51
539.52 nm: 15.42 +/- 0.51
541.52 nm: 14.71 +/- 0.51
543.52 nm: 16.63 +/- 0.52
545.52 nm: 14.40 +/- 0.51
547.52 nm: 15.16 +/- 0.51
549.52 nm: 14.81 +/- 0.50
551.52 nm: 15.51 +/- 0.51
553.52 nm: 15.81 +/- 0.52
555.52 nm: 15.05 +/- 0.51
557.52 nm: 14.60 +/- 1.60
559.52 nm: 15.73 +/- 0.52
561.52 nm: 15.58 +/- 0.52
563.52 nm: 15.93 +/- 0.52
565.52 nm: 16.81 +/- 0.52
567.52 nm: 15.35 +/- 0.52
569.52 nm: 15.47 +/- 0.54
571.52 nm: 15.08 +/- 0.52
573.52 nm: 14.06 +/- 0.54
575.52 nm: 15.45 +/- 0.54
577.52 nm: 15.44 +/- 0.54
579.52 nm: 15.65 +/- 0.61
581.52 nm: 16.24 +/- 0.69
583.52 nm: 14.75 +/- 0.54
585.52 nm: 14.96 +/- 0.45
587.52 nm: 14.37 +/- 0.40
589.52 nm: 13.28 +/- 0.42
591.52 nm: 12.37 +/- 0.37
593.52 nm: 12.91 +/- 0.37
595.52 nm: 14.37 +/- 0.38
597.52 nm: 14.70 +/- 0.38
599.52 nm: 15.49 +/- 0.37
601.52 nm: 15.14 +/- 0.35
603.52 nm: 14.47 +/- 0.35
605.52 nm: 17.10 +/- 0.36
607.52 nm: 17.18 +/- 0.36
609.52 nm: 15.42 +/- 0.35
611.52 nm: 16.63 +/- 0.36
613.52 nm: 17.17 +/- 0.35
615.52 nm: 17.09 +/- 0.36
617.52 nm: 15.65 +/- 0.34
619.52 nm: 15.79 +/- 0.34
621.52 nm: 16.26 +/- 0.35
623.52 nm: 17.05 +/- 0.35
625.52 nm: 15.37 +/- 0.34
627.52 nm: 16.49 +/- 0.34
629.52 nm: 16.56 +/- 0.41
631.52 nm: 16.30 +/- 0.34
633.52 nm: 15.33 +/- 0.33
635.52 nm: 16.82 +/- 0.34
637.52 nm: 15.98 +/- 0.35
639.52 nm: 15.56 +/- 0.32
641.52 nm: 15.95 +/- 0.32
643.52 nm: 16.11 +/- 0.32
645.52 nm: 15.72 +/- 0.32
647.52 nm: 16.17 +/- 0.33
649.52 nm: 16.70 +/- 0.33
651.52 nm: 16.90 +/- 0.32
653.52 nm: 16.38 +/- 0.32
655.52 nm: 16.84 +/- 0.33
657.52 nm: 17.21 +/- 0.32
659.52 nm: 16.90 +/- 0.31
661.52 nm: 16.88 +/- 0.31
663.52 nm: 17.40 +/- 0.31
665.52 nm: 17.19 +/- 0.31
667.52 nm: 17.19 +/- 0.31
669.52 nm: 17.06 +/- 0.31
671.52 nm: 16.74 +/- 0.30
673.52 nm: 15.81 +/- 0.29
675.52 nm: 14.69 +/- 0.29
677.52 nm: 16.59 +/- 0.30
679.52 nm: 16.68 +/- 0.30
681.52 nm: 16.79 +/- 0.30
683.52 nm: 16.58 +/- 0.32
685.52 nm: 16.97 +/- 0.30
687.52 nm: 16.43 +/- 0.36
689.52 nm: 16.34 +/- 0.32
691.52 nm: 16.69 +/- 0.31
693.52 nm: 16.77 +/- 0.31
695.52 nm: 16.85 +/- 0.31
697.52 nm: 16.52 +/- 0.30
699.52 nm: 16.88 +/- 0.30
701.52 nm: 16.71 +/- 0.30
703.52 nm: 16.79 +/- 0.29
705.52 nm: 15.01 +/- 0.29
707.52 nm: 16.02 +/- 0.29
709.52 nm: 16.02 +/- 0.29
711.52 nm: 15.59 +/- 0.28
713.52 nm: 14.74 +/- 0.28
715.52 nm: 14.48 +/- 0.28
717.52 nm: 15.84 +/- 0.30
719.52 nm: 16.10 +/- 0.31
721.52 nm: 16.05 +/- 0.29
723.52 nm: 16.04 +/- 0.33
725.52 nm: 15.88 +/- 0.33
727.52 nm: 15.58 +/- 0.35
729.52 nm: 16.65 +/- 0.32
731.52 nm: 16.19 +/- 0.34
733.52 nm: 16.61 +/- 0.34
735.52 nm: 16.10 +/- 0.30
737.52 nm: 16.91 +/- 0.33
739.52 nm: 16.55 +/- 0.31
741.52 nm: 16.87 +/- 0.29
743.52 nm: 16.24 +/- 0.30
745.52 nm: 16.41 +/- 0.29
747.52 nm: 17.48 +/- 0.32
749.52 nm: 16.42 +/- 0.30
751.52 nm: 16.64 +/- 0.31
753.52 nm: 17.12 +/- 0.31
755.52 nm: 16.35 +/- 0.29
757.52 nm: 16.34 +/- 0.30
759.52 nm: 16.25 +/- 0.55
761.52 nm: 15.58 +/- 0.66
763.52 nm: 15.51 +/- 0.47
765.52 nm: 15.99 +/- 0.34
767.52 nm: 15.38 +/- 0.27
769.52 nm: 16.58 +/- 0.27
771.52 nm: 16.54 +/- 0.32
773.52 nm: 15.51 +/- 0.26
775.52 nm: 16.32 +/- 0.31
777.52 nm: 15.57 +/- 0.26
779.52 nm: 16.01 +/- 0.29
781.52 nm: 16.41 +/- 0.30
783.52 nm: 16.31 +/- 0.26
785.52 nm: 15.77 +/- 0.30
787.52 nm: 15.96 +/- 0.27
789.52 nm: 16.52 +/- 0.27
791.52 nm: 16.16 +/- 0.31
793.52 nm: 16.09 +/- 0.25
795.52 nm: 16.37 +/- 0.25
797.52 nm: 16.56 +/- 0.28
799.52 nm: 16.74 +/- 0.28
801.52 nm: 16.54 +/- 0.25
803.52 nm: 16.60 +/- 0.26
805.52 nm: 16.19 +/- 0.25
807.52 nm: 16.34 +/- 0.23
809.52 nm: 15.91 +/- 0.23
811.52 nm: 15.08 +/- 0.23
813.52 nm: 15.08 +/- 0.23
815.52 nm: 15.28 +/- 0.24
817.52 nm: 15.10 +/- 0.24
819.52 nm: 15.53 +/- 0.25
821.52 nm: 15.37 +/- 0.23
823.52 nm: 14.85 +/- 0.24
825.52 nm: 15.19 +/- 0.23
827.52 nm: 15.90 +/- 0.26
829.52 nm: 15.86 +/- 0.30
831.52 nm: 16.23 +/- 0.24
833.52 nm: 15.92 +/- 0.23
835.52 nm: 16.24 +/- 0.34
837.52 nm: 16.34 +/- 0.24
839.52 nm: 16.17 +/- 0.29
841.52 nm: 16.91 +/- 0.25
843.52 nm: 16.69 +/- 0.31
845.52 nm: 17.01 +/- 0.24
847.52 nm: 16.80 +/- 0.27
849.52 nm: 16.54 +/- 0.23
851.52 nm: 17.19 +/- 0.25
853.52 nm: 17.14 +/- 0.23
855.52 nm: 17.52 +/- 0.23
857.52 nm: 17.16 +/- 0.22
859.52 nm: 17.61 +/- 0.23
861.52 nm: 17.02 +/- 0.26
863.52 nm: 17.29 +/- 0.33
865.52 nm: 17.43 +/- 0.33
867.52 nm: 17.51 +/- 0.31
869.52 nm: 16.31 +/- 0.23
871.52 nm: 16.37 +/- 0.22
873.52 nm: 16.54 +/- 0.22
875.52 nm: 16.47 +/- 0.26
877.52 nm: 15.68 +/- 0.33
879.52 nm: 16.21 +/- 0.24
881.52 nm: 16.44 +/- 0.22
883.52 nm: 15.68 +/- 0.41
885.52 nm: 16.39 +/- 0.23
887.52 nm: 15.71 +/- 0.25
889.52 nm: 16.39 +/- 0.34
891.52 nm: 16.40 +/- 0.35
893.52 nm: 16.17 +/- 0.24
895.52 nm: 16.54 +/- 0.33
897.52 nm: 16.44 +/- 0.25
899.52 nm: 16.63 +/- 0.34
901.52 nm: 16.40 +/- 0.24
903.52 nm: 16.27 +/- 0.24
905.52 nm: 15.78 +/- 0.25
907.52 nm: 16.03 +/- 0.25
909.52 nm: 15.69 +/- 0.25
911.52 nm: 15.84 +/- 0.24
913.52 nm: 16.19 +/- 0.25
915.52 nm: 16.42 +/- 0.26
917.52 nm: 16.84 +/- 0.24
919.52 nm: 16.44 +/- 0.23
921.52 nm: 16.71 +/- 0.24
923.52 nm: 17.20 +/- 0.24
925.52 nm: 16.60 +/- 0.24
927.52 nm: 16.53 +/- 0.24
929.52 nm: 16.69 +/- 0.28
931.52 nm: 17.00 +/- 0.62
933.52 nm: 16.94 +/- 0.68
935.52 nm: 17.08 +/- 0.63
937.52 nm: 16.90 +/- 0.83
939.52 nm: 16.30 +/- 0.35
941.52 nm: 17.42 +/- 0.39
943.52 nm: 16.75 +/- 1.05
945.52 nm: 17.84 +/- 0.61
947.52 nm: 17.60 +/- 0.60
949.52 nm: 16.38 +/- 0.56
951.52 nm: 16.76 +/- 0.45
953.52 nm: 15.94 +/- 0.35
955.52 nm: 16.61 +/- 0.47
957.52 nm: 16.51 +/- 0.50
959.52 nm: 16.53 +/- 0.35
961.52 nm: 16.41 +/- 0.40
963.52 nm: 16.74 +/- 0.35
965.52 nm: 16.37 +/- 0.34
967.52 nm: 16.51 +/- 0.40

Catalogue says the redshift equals 0.14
